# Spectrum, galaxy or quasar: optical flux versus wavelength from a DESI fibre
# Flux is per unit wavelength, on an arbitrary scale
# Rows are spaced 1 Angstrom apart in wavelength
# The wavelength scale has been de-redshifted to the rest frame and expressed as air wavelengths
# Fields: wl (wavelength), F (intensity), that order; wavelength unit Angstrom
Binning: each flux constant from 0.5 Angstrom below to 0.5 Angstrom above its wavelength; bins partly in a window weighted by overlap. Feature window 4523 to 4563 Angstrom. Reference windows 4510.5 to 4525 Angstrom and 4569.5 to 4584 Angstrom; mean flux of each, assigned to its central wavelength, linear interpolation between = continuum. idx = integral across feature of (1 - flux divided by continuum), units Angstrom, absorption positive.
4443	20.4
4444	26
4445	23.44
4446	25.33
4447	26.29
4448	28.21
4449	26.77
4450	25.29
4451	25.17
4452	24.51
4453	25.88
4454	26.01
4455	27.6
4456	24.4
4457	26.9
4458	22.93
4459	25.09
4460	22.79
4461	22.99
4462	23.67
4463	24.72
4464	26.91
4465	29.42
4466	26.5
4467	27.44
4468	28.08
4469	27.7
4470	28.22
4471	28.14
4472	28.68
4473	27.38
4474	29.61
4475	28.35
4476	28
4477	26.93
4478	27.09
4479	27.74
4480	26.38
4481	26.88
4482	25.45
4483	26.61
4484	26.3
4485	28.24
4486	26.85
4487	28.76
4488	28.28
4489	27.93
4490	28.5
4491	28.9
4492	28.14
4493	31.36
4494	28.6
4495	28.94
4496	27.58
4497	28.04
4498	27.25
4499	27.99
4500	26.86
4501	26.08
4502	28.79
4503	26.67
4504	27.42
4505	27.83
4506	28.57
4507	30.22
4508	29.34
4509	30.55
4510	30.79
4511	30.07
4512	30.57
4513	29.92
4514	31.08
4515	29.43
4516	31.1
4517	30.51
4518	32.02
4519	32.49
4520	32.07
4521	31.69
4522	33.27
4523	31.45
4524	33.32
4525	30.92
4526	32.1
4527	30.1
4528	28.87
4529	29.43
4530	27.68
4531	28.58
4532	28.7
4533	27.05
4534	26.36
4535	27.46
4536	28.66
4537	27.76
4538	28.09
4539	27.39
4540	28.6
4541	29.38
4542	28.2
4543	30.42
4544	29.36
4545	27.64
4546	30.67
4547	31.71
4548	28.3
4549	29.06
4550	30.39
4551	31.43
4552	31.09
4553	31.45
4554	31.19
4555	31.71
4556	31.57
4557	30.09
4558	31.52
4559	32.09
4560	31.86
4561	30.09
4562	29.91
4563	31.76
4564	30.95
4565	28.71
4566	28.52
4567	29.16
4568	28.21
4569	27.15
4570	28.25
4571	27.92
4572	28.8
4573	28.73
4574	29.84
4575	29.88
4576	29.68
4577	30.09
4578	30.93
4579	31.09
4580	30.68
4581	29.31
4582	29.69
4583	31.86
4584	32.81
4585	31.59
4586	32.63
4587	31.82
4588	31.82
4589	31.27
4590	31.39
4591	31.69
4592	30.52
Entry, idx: 1.18 Angstrom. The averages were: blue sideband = 31.3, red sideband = 29.9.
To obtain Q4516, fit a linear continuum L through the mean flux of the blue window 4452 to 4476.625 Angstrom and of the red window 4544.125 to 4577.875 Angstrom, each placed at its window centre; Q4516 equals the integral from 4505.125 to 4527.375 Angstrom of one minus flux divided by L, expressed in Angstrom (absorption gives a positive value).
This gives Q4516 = -2.0 Angstrom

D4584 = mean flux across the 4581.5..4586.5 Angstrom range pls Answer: 31.7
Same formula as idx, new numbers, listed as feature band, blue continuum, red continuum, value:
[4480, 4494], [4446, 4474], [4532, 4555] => -0.3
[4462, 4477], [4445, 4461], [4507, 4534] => -0.6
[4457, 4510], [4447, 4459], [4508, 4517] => 1.2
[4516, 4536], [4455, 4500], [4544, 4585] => -0.9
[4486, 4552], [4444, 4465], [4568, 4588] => -3.5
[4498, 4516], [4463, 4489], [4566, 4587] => -0.4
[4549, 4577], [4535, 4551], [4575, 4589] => 0.0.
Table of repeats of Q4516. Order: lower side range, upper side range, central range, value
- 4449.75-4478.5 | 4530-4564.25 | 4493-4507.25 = -0.1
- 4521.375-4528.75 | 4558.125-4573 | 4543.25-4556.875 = -0.1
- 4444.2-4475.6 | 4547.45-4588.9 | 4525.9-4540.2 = 0.3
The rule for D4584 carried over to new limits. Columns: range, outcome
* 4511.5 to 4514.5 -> 30.5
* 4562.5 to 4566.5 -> 30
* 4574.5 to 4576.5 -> 29.8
